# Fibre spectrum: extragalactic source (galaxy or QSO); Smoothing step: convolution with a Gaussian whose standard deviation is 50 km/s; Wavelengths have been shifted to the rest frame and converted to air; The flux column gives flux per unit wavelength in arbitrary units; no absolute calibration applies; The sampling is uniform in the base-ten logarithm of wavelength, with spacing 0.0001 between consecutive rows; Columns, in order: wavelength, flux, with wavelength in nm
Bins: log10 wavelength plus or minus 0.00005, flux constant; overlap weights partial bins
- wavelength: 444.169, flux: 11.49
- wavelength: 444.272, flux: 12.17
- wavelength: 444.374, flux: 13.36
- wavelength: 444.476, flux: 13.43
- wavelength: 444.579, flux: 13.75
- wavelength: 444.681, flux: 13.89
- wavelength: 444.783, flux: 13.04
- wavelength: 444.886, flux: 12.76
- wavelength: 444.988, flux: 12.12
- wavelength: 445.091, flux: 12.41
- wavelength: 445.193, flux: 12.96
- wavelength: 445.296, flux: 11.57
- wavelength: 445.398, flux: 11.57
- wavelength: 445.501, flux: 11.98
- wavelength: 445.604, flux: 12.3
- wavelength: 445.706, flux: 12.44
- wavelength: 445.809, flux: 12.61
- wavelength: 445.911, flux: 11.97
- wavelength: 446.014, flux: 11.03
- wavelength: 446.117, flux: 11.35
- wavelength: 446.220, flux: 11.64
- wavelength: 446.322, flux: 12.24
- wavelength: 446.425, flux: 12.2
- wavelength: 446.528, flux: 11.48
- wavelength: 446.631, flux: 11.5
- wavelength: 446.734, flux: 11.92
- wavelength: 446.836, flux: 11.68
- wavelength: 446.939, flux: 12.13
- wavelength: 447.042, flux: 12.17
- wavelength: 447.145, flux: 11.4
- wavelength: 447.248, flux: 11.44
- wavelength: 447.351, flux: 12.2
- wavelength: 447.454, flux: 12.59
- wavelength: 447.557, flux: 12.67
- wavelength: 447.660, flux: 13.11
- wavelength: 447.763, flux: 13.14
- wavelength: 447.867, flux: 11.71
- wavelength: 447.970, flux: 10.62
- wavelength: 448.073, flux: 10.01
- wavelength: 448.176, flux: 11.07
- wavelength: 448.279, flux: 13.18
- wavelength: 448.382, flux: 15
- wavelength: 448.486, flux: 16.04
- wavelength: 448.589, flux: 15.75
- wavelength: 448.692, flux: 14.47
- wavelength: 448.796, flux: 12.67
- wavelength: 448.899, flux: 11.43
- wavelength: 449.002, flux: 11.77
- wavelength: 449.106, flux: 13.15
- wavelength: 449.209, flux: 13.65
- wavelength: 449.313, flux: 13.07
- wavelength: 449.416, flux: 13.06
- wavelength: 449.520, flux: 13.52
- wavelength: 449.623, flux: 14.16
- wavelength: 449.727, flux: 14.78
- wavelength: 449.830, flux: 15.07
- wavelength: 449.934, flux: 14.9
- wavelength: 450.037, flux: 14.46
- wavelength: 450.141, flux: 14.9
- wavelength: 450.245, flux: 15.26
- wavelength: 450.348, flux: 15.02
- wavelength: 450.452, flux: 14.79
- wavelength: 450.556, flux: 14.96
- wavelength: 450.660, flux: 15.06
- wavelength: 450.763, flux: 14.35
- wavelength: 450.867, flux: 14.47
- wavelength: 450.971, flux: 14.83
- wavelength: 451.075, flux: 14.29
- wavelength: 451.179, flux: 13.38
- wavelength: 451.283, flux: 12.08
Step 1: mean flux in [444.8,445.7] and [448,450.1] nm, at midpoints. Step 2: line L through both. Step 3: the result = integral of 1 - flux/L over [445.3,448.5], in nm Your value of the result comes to 0.180 nm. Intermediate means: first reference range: 12.2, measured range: 12.1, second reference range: 13.5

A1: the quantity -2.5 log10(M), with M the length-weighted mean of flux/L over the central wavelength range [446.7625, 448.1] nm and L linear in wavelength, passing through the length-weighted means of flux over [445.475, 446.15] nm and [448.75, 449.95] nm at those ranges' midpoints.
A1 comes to 0.06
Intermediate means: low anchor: 12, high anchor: 13.4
